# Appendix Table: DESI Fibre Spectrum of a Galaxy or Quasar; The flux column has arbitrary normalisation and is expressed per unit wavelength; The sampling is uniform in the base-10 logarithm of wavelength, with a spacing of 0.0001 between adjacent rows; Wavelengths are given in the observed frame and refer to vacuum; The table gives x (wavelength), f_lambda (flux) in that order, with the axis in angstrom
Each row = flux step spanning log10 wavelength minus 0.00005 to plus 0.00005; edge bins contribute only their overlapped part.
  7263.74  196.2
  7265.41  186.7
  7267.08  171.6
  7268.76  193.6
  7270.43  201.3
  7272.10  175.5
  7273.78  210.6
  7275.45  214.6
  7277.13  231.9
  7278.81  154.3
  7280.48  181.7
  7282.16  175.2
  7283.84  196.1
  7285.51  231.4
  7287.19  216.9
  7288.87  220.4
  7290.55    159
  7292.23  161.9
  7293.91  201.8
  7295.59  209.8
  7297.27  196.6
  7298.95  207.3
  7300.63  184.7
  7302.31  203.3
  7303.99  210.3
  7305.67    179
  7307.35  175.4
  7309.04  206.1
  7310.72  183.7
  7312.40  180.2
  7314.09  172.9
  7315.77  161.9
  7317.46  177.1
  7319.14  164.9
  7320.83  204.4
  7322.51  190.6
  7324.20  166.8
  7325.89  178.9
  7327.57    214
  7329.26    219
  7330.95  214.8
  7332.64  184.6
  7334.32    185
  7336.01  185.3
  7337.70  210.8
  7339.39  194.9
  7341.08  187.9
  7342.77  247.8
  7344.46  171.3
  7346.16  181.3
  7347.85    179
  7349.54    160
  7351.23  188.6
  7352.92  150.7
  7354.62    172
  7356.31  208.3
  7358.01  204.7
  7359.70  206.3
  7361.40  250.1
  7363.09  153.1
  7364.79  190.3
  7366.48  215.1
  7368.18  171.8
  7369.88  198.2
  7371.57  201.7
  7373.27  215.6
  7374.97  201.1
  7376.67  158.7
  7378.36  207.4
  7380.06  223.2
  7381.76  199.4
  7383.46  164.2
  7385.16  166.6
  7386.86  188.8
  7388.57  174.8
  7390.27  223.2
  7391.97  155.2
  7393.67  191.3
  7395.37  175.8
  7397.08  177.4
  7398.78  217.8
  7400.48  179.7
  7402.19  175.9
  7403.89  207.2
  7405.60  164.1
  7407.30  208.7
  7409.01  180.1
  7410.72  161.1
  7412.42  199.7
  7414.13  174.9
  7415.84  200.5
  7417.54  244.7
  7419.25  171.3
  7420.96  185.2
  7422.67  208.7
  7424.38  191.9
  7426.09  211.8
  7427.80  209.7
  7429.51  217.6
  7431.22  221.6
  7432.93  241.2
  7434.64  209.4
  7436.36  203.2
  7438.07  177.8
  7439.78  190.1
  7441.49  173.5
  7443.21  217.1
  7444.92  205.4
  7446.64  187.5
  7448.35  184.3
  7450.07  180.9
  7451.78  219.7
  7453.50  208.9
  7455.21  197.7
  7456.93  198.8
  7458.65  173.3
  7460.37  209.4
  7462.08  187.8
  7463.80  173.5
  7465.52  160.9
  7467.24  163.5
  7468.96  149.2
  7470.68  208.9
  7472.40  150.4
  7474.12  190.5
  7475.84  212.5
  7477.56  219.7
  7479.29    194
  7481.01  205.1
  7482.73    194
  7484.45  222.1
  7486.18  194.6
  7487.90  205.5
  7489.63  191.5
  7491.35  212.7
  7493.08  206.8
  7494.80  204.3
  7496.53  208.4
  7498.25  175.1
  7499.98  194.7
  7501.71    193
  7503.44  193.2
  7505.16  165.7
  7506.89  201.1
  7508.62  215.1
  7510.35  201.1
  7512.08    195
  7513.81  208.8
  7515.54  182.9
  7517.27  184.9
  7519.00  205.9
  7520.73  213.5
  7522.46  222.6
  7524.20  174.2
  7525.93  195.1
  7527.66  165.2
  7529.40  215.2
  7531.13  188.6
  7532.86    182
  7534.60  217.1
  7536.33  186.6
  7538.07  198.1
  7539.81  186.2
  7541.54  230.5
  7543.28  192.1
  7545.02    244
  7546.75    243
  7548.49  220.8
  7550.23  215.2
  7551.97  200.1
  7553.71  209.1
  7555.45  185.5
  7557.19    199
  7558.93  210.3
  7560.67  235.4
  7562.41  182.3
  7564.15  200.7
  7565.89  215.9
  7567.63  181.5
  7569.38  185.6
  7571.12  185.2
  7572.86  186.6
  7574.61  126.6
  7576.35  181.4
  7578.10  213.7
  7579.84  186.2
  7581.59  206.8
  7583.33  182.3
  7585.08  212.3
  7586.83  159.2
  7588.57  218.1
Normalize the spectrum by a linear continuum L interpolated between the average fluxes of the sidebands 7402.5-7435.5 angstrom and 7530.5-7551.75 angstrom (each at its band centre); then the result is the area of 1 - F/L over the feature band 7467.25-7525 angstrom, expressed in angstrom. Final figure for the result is 2.55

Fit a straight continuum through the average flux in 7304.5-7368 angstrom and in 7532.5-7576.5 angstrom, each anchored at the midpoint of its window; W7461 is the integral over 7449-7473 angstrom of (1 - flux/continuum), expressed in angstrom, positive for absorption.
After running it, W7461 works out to 1.3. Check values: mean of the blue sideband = 190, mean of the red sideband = 201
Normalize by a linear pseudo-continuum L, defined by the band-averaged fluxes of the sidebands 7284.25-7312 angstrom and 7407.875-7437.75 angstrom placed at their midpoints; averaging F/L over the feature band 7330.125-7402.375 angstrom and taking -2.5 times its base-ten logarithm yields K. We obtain 0.05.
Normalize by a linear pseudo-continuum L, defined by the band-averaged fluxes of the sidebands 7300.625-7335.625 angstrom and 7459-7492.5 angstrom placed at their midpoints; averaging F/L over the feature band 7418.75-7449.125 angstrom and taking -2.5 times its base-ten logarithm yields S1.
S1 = -0.05 mag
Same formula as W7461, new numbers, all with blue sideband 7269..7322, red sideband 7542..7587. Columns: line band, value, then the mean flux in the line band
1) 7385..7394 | 0.48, 184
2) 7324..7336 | -0.17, 196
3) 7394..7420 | 0.75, 189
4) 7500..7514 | 0.13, 196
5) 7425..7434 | -1.09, 219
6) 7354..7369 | -0.27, 197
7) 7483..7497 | -0.56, 205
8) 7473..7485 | -0.41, 204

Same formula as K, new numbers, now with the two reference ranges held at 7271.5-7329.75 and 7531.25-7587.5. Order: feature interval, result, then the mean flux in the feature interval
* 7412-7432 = -0.04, 203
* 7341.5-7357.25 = 0.05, 184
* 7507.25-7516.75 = -0.01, 200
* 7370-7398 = 0.03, 189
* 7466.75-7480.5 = 0.05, 187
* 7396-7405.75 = 0.04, 188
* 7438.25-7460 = 0.01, 195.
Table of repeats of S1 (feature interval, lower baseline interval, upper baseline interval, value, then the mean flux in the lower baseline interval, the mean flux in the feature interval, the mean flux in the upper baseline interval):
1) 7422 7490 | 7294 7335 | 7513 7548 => 0.009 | 191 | 197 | 202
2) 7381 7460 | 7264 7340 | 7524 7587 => 0.005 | 192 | 194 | 198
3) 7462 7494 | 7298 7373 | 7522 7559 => 0.043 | 191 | 192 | 203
